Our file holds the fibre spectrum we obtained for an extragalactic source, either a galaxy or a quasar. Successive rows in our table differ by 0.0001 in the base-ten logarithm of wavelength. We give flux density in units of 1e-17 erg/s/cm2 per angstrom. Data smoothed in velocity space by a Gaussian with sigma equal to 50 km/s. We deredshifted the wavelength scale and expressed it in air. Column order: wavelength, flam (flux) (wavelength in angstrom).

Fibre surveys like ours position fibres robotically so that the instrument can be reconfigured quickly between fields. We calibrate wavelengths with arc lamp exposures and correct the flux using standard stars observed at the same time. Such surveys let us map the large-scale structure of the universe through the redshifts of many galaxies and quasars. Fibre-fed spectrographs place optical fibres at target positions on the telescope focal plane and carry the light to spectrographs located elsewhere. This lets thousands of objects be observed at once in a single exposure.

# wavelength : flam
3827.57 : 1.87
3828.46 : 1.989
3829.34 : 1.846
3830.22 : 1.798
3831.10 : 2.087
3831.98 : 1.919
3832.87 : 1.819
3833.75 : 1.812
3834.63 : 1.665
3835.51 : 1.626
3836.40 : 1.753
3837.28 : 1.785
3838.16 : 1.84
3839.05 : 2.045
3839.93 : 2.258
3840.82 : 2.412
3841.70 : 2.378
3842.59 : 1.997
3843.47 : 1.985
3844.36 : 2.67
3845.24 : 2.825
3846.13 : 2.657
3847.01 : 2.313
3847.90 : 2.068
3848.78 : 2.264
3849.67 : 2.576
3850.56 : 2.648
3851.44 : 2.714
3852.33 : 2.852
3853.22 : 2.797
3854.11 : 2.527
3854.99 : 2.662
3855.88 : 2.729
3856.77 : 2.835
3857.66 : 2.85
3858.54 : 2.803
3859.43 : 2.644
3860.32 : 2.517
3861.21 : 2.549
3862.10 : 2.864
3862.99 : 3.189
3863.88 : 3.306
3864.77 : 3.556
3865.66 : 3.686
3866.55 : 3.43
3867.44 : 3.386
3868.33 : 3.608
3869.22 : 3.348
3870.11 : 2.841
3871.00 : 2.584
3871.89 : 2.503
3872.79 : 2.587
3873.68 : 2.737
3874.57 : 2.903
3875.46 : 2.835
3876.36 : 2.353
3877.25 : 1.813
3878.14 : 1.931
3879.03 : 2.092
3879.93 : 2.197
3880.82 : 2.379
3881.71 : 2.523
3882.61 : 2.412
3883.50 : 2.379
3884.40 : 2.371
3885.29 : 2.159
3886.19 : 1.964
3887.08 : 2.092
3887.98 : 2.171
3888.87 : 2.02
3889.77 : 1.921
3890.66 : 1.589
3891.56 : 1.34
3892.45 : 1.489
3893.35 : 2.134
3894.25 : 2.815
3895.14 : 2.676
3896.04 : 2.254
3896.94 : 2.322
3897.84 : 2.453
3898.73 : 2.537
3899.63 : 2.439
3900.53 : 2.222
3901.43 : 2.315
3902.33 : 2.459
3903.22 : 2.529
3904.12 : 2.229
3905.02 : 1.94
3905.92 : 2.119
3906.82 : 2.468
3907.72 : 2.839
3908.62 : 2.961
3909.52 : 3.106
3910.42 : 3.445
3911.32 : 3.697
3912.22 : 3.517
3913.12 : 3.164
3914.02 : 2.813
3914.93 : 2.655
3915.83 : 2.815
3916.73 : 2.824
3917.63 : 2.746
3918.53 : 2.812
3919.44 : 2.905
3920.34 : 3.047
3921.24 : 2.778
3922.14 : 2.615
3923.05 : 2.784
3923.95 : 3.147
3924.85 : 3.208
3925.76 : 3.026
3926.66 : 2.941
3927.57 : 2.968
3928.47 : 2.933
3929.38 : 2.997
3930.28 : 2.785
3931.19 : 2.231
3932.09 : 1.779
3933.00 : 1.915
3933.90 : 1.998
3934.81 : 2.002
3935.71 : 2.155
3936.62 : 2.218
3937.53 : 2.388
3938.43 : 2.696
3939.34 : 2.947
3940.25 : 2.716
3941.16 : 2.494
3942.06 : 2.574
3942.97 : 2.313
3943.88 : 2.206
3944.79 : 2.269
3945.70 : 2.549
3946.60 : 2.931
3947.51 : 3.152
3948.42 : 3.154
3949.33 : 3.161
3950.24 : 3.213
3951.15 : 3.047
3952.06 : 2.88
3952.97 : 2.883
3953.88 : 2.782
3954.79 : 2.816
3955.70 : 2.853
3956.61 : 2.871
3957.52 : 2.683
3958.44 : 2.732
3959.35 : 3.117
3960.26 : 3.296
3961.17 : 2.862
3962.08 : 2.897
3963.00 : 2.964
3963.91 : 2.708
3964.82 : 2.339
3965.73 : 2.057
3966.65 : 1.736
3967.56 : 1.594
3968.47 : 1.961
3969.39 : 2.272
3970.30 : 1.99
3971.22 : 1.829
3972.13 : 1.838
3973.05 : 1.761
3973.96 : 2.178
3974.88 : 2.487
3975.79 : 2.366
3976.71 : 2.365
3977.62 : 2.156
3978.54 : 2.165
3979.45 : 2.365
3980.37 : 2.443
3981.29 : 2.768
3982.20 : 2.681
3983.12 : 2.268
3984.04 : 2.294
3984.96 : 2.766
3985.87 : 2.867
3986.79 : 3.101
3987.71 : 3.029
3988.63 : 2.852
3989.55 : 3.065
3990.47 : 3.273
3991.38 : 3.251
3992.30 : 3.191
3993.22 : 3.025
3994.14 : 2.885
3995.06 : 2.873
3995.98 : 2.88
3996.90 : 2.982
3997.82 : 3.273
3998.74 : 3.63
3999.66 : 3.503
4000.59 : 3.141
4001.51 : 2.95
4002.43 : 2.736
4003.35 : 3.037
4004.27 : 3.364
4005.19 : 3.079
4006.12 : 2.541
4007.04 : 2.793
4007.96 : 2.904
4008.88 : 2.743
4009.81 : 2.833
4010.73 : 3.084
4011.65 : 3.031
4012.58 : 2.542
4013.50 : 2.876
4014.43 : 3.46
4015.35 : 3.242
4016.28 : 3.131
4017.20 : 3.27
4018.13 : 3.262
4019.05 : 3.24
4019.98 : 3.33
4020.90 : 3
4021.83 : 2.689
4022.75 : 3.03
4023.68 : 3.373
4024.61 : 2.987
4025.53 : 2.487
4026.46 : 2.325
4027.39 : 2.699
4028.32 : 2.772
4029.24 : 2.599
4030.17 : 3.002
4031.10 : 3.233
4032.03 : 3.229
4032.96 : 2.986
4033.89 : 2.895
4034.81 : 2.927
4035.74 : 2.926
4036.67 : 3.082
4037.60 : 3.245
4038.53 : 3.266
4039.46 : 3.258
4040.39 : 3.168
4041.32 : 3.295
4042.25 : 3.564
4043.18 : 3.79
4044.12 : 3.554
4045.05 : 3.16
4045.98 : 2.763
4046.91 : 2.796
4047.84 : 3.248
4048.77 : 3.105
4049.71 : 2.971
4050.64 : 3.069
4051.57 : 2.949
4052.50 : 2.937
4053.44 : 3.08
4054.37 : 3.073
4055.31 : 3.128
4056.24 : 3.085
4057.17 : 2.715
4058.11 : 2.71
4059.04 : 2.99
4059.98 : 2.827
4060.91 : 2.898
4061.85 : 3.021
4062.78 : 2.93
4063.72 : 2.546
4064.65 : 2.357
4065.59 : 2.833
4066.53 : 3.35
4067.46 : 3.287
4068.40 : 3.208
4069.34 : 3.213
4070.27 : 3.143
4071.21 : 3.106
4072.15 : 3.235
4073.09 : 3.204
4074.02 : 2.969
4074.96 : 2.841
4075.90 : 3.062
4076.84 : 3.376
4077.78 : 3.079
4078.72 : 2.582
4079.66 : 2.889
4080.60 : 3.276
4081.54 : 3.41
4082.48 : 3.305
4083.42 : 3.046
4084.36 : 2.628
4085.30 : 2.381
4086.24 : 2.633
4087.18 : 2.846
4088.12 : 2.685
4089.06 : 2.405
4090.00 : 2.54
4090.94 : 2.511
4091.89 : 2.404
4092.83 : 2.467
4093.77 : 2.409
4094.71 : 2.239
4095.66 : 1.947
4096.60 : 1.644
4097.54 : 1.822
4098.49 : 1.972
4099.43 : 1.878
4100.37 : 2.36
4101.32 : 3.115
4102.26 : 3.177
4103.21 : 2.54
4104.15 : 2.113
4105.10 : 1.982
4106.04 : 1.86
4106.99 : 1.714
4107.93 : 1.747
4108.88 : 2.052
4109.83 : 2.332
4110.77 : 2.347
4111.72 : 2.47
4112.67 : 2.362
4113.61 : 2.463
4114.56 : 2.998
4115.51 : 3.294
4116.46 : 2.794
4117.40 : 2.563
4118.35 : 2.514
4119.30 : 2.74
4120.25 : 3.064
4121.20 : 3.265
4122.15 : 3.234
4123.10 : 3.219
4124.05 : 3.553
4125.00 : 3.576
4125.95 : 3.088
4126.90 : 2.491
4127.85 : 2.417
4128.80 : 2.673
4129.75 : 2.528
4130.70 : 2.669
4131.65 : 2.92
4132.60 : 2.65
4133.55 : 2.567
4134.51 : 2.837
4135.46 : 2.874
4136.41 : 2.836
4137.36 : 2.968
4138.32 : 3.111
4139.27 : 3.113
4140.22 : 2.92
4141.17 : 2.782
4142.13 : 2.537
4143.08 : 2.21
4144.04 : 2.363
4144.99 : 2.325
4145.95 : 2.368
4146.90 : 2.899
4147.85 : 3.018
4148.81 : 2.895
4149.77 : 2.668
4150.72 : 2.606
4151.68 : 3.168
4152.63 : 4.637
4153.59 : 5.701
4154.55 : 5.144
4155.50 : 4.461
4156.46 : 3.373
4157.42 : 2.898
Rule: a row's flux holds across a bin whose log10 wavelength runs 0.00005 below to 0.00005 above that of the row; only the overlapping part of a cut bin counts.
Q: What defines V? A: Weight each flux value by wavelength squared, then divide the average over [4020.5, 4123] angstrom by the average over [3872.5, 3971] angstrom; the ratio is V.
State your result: 1.19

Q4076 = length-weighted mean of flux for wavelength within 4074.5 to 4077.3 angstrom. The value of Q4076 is 3.09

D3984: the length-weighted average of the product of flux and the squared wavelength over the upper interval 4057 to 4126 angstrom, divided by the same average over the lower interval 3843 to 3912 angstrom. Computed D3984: 1.2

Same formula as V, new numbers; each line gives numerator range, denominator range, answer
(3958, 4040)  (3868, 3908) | 1.27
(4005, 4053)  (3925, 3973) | 1.23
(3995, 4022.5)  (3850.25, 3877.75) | 1.15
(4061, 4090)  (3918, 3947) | 1.22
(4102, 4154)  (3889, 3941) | 1.20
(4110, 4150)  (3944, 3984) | 1.19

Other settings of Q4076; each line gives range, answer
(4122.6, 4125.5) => 3.44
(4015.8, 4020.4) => 3.24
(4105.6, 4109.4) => 1.85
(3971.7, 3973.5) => 1.79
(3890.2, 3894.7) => 1.88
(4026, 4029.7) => 2.6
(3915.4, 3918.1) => 2.8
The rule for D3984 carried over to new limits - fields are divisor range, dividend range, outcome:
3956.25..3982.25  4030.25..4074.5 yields 1.34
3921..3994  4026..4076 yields 1.22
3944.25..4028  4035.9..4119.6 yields 1.04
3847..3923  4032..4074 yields 1.28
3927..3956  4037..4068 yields 1.23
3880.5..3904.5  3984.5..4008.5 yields 1.44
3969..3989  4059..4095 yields 1.26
